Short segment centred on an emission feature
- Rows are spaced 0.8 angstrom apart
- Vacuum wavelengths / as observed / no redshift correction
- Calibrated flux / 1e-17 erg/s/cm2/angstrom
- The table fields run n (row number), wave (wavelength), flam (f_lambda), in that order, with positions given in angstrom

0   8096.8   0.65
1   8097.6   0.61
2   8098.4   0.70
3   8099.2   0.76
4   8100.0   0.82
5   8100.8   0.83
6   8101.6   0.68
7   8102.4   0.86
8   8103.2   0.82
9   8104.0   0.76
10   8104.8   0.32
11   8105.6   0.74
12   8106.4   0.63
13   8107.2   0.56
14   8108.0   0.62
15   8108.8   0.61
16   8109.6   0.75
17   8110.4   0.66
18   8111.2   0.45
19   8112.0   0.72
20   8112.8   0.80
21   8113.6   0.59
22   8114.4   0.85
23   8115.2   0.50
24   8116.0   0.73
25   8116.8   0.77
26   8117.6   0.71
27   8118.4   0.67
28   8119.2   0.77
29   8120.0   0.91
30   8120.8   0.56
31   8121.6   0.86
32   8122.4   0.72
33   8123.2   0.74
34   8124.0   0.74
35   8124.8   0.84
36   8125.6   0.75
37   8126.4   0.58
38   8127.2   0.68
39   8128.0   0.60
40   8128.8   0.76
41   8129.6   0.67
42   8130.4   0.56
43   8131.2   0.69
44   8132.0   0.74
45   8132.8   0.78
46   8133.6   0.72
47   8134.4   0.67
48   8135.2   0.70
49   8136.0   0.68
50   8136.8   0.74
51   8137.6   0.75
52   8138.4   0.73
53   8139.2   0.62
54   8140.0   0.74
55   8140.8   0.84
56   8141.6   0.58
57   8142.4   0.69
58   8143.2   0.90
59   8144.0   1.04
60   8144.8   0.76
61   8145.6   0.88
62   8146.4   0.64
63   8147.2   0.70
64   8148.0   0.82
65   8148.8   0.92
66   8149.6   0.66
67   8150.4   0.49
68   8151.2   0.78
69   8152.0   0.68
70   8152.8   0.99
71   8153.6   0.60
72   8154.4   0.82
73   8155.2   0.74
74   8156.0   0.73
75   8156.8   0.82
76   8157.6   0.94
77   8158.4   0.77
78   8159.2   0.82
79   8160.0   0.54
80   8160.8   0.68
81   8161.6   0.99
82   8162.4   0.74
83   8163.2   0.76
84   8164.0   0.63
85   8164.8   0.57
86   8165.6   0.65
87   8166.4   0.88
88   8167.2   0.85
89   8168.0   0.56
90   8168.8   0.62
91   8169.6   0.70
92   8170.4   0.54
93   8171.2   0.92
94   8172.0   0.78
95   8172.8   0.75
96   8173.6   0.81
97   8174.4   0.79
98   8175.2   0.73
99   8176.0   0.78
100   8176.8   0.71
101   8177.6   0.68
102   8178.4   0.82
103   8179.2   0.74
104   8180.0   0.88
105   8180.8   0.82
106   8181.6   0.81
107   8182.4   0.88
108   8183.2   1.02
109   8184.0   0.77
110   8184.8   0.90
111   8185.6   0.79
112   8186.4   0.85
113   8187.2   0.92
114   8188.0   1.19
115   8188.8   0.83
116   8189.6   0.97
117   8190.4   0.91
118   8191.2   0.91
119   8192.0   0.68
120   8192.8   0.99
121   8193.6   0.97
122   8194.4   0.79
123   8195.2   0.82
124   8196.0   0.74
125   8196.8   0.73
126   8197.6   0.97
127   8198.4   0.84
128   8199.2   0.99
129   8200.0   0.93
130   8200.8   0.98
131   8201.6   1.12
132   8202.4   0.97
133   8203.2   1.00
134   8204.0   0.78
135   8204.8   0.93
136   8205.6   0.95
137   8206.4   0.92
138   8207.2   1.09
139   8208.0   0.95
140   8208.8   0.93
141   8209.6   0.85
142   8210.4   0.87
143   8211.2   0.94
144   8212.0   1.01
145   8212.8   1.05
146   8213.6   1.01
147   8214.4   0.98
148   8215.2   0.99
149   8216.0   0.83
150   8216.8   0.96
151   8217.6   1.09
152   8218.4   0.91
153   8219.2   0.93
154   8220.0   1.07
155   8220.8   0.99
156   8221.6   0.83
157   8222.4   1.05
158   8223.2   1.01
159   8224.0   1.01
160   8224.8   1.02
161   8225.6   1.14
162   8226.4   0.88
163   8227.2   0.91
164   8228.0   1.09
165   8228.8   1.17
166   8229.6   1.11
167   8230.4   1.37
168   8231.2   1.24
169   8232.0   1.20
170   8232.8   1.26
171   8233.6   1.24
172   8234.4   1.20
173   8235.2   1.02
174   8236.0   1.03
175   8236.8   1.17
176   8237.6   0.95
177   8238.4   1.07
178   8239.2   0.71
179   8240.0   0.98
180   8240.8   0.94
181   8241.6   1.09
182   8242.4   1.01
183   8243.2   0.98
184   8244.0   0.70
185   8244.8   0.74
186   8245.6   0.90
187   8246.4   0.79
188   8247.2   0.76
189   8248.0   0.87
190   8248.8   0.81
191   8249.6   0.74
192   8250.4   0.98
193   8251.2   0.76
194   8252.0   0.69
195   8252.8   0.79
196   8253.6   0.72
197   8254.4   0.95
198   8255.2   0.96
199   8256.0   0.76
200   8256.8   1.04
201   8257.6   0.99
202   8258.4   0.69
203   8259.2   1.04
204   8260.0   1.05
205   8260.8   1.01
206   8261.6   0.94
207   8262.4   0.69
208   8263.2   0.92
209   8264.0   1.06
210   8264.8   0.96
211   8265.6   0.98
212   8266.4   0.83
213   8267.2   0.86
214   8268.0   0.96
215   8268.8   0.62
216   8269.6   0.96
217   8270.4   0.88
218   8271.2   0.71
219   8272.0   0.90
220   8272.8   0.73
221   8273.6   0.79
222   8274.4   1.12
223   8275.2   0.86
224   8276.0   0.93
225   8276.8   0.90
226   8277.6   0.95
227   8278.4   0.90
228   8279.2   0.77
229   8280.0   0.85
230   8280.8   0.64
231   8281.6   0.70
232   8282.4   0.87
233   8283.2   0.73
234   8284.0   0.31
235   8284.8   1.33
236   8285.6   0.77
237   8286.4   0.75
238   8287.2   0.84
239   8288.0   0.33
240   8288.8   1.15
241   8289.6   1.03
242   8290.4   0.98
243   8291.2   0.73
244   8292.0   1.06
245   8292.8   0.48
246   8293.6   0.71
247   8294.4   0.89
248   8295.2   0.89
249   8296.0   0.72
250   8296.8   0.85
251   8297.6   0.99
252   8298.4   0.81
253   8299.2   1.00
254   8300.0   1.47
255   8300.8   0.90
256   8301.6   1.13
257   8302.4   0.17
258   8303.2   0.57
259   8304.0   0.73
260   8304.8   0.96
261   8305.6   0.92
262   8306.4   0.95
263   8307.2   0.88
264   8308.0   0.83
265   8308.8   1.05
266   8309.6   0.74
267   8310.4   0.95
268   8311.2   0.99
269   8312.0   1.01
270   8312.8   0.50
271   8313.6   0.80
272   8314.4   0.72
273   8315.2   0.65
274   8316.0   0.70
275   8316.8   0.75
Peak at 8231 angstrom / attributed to H-beta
